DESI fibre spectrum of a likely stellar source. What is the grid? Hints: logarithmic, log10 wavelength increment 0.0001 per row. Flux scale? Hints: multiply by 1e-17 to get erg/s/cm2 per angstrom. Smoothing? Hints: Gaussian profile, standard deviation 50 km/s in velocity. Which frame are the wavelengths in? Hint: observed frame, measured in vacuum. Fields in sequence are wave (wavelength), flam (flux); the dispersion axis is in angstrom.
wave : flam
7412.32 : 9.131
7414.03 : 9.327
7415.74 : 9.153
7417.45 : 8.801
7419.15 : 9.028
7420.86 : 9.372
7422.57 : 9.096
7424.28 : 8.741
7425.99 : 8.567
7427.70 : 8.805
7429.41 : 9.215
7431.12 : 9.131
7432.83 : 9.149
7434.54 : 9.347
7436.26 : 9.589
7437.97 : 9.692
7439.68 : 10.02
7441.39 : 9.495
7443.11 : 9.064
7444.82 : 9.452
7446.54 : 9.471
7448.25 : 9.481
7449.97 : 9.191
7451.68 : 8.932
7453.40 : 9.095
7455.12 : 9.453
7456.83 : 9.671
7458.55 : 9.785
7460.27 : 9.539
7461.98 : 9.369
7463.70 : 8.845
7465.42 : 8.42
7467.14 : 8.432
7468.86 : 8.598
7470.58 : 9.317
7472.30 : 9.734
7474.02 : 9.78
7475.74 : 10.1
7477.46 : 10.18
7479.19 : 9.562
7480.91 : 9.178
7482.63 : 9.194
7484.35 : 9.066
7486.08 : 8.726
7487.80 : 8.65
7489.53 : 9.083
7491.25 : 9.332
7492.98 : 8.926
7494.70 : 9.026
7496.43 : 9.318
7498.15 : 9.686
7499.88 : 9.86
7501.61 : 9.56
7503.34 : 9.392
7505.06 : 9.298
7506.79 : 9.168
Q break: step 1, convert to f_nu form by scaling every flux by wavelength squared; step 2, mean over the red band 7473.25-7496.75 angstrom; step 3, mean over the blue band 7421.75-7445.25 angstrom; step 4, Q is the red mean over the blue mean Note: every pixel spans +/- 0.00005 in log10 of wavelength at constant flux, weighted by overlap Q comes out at 1.0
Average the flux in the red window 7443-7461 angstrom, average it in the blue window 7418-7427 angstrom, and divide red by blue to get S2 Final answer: 1.05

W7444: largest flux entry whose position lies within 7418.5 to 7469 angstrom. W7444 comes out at 10.02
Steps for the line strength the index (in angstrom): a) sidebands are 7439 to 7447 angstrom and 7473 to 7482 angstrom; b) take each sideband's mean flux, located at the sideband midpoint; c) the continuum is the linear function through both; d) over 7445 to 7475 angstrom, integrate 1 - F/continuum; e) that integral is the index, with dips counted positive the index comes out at 1.13 angstrom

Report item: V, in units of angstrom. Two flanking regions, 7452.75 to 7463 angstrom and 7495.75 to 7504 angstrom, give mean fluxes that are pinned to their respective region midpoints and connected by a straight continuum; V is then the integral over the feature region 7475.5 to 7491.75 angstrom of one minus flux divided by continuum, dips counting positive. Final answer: 0.45 angstrom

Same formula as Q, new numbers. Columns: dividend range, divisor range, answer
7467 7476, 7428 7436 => 1.03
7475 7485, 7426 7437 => 1.06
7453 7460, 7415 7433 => 1.07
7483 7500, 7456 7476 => 0.99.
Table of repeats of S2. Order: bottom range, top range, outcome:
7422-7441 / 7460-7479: 1.01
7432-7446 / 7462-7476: 0.96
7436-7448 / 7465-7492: 0.97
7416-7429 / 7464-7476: 1.02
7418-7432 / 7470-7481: 1.08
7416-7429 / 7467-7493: 1.04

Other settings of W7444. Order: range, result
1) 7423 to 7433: 9.215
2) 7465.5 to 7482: 10.18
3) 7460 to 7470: 9.539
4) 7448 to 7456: 9.481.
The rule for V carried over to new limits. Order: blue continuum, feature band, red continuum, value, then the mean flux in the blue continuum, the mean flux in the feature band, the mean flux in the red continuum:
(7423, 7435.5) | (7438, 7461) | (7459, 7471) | -1.2 angstrom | 9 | 9.44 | 8.95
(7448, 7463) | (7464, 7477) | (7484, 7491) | -0.1 angstrom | 9.38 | 9.21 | 8.9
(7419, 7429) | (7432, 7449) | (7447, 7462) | -0.5 angstrom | 8.94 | 9.48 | 9.4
